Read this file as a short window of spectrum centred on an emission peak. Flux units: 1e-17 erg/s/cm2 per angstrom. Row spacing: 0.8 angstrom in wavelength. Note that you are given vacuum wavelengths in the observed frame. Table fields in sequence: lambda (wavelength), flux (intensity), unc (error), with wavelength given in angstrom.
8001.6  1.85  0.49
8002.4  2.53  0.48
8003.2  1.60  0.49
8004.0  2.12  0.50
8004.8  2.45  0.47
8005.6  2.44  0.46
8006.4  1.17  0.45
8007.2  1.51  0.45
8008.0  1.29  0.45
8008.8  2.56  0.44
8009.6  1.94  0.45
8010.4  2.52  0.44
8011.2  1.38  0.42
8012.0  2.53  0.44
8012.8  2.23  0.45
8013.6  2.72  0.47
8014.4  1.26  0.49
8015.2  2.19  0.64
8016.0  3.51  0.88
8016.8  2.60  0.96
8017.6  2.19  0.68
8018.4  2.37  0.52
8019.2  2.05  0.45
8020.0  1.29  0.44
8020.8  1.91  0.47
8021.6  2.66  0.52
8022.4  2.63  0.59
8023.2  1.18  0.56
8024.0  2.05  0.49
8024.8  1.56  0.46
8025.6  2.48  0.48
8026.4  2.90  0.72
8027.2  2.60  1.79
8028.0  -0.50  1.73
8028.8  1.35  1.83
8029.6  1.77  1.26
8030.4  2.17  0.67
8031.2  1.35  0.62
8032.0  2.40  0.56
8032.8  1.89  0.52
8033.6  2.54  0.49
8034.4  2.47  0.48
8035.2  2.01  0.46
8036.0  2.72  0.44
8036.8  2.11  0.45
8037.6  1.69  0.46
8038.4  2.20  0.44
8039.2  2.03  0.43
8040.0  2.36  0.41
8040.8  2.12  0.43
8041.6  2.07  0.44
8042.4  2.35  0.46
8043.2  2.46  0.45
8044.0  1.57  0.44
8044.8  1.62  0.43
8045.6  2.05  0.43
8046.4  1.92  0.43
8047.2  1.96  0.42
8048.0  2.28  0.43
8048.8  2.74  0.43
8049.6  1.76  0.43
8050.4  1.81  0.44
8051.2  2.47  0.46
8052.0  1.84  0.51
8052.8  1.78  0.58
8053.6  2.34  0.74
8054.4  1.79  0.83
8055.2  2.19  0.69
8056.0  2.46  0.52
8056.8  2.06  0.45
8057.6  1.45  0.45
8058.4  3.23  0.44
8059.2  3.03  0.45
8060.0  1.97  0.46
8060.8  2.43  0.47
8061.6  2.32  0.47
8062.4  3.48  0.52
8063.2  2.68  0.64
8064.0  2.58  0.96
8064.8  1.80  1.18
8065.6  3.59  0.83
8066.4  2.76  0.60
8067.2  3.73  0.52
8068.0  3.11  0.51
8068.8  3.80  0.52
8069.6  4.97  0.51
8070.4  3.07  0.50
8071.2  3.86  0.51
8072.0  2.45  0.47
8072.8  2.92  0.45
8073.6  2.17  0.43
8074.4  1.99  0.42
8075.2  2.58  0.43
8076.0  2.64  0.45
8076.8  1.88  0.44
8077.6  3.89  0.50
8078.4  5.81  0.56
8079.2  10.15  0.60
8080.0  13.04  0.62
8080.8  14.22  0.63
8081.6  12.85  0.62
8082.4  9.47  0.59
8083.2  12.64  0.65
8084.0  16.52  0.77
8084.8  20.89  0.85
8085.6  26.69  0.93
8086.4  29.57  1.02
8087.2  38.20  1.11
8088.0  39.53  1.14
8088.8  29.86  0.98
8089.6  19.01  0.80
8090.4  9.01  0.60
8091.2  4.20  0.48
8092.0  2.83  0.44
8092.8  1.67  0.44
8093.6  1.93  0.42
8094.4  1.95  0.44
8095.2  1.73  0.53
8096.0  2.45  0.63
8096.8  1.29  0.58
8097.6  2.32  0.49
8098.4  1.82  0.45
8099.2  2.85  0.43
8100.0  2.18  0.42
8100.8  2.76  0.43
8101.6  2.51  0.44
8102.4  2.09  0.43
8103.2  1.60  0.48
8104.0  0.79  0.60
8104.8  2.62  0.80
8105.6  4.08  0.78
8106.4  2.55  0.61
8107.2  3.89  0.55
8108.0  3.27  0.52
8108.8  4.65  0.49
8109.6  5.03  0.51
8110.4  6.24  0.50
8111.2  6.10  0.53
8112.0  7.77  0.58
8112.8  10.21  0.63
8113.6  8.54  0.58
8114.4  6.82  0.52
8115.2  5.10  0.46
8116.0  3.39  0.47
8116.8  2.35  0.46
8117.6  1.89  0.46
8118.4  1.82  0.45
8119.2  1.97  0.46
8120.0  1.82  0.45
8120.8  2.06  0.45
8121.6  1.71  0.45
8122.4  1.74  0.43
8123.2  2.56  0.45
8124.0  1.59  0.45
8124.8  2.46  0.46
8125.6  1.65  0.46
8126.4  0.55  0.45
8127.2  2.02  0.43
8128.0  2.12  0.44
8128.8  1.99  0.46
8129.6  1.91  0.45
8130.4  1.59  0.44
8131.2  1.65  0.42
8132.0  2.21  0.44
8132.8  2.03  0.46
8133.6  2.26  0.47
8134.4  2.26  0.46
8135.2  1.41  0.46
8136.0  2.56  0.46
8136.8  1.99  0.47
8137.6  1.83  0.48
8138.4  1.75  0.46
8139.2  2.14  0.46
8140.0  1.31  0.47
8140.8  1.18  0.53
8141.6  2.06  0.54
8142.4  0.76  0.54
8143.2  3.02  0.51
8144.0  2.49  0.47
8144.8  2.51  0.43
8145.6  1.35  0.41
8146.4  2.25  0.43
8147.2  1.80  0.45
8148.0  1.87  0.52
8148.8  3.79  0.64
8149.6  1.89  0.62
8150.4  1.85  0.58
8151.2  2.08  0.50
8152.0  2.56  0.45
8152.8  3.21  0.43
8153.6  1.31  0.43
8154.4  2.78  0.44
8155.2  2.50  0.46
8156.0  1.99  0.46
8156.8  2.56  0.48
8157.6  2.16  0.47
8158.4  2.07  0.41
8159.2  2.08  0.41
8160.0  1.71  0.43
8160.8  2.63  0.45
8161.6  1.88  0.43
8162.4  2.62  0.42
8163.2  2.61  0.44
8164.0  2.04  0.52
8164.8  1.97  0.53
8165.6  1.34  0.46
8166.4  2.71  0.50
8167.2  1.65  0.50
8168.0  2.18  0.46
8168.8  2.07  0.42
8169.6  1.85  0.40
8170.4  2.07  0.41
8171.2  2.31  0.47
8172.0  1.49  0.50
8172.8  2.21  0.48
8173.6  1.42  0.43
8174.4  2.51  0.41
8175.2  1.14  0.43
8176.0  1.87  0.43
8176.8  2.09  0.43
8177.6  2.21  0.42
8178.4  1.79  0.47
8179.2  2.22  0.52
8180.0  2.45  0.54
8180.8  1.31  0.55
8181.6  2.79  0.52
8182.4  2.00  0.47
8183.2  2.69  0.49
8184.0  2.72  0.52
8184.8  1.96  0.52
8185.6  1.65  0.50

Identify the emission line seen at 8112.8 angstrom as [N II] 6583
